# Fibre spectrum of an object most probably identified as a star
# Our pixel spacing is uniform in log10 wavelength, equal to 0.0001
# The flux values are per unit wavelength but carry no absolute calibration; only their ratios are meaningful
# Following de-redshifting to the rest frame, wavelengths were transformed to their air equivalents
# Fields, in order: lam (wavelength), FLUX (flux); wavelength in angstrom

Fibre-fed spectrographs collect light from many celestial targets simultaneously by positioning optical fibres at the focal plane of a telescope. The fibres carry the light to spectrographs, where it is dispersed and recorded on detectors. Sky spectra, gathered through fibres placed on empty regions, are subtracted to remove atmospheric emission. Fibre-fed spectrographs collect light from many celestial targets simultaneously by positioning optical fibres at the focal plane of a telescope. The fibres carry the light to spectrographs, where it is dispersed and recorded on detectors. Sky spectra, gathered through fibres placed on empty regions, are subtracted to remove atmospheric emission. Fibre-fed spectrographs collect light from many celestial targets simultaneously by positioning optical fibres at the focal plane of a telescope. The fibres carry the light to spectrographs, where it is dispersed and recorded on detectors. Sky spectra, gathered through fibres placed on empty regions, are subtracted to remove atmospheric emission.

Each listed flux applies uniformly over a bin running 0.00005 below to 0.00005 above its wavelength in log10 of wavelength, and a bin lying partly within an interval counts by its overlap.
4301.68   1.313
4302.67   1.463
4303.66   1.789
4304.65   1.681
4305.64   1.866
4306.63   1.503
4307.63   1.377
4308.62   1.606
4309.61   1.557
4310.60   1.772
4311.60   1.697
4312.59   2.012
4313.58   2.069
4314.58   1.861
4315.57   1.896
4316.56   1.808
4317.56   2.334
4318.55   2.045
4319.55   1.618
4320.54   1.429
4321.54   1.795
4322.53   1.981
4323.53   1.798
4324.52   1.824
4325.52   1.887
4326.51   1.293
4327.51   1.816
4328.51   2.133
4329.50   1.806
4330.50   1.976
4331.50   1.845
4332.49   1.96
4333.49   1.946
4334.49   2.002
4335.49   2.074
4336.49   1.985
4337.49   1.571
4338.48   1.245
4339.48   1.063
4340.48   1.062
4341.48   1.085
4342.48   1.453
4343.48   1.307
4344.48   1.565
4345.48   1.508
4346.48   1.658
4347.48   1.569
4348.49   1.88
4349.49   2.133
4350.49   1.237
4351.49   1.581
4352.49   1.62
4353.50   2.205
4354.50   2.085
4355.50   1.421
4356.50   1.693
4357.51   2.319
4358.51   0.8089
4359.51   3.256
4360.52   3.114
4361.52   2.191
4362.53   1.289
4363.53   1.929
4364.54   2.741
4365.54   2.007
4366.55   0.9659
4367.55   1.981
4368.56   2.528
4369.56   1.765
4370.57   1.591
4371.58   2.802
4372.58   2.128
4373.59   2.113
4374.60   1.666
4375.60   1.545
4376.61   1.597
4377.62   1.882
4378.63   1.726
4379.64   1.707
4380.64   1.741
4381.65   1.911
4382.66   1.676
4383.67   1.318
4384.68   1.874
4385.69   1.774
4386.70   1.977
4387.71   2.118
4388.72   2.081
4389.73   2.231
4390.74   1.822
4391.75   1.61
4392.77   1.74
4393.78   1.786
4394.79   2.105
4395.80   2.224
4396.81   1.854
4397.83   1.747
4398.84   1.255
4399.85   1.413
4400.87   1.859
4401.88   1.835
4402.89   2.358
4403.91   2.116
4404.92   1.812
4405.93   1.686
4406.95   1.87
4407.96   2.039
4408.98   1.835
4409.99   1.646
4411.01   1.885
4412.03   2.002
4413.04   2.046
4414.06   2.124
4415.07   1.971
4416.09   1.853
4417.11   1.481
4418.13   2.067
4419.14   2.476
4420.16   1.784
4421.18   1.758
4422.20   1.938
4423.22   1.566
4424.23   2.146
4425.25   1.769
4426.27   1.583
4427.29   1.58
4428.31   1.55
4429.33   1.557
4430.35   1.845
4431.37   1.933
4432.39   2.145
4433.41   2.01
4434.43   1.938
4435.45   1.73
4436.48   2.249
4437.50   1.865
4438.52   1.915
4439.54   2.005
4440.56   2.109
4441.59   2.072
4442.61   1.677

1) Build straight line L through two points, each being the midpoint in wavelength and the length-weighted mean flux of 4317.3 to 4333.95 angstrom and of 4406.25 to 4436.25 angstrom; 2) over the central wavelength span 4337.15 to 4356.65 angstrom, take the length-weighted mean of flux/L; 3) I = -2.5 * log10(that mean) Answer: 0.20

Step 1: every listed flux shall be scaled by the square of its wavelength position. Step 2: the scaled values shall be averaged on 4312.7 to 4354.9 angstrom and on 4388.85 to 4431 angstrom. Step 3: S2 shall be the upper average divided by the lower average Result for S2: 1.10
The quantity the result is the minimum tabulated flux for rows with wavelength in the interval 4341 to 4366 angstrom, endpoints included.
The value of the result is 0.8089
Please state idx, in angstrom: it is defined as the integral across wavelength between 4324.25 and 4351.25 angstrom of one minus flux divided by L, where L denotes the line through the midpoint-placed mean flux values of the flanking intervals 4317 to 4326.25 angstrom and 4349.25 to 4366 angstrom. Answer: 3.41 angstrom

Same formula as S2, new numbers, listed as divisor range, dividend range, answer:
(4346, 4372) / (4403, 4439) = 1.00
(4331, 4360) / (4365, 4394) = 1.11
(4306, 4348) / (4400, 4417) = 1.16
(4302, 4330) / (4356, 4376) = 1.17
